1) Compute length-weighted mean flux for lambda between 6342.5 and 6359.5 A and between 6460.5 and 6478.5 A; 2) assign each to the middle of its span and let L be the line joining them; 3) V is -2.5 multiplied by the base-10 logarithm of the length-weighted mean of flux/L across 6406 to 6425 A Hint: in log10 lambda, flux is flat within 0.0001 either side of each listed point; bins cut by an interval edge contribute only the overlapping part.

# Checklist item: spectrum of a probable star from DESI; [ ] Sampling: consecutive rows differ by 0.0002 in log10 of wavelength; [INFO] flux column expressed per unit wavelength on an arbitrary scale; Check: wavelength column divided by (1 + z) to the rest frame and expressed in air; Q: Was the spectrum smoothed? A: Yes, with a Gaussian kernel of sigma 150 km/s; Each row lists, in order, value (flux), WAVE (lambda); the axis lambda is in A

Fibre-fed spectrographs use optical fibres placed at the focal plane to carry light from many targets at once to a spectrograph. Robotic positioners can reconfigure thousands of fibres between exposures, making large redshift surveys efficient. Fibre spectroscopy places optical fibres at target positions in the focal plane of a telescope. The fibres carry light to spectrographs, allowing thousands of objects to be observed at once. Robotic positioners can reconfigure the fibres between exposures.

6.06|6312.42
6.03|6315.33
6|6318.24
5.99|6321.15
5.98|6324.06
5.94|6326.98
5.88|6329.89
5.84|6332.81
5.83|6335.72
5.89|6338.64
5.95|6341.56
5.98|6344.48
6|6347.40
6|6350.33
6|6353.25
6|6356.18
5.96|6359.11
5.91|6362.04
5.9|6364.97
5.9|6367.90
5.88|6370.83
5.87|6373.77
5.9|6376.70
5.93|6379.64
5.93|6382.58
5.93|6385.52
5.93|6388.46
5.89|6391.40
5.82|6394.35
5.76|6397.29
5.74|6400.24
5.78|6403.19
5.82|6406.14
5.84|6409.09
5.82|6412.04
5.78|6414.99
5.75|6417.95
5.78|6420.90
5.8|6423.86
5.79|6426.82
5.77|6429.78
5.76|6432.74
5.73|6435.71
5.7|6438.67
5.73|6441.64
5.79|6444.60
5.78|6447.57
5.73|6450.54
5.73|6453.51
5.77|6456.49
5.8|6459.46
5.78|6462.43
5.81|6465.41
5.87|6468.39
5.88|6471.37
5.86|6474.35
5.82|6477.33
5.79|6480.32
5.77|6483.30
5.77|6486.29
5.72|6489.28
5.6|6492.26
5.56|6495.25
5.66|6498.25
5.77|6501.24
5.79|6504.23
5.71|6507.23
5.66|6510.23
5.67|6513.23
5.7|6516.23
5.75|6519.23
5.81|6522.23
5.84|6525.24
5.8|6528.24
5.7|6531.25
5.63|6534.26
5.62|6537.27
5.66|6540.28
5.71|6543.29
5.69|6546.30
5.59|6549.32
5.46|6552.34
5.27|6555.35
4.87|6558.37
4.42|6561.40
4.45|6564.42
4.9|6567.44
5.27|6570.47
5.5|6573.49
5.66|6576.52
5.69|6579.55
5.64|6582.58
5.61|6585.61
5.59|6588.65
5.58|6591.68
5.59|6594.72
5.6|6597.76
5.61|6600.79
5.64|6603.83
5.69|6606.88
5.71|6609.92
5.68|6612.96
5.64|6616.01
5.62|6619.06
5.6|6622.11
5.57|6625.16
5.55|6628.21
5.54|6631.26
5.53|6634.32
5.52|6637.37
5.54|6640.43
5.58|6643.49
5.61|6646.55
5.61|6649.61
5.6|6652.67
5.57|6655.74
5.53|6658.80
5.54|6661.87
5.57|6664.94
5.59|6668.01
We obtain 0.020 mag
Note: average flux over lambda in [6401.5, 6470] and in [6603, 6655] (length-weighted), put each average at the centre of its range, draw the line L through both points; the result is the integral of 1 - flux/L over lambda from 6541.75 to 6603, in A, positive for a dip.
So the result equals 2.9 A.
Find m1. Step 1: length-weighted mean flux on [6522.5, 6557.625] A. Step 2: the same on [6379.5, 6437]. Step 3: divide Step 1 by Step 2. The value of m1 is 1.0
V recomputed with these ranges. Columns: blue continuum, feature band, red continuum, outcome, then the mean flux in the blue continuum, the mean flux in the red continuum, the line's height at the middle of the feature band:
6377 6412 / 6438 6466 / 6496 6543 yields 0.00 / 5.85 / 5.71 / 5.79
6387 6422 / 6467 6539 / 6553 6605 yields -0.04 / 5.81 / 5.35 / 5.55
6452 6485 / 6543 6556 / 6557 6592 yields -0.03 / 5.81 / 5.26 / 5.39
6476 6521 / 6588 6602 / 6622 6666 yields 0.00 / 5.72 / 5.56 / 5.61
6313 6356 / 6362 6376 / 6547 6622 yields 0.00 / 5.95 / 5.43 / 5.88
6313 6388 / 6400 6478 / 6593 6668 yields 0.01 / 5.94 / 5.59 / 5.83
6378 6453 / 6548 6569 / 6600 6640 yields 0.14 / 5.8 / 5.61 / 5.66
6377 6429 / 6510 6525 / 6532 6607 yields -0.03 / 5.83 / 5.44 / 5.56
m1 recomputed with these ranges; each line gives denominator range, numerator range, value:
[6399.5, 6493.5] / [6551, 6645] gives 0.94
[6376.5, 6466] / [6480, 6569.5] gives 0.95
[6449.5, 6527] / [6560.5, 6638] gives 0.95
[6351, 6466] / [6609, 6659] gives 0.96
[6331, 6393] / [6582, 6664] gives 0.94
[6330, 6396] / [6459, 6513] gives 0.97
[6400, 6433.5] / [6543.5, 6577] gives 0.90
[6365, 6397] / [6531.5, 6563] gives 0.92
